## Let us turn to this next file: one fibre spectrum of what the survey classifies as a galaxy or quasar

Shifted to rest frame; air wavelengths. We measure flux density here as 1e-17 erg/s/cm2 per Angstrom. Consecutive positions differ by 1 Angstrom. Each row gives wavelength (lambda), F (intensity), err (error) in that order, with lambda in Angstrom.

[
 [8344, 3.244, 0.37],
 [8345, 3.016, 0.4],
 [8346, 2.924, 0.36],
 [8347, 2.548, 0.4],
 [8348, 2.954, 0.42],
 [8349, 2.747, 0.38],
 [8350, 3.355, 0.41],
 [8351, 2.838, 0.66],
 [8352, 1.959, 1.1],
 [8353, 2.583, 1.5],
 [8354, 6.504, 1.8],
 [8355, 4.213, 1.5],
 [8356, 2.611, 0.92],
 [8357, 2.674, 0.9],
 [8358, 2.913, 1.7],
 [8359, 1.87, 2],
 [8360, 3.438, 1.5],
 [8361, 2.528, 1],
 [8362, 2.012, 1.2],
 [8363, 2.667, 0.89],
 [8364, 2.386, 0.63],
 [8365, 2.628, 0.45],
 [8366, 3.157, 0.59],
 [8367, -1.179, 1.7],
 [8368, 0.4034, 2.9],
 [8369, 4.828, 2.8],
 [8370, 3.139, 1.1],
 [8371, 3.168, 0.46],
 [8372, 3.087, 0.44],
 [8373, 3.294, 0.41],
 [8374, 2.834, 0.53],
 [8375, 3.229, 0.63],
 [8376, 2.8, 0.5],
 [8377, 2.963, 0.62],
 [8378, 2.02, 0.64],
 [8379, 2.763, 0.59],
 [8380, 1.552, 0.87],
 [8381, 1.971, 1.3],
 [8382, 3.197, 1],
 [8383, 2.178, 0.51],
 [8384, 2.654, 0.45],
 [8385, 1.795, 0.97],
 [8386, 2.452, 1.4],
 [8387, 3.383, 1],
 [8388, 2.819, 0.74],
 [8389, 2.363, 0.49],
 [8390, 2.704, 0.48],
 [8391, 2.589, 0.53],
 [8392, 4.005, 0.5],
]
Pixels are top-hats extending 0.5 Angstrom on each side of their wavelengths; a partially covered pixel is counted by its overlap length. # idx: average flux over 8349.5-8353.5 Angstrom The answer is 2.68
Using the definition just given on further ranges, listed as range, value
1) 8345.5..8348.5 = 2.81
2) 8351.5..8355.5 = 3.81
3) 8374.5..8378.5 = 2.75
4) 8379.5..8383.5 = 2.22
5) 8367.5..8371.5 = 2.88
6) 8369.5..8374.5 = 3.1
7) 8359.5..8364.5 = 2.61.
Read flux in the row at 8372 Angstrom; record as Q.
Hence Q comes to 3.087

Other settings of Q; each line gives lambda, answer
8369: 4.828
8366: 3.157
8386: 2.452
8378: 2.02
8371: 3.168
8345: 3.016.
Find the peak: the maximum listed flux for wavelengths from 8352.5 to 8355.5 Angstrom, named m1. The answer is 6.504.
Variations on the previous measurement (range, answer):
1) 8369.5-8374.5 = 3.294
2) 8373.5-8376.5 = 3.229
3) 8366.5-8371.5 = 4.828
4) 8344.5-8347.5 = 3.016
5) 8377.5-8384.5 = 3.197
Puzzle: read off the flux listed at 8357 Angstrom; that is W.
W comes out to 2.674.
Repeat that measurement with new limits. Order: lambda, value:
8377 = 2.963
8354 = 6.504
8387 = 3.383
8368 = 0.4034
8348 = 2.954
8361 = 2.528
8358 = 2.913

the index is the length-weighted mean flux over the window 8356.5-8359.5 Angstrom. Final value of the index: 2.49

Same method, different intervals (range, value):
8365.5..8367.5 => 0.989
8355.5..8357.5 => 2.64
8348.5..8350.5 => 3.05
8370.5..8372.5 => 3.13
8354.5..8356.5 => 3.41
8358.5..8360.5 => 2.65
